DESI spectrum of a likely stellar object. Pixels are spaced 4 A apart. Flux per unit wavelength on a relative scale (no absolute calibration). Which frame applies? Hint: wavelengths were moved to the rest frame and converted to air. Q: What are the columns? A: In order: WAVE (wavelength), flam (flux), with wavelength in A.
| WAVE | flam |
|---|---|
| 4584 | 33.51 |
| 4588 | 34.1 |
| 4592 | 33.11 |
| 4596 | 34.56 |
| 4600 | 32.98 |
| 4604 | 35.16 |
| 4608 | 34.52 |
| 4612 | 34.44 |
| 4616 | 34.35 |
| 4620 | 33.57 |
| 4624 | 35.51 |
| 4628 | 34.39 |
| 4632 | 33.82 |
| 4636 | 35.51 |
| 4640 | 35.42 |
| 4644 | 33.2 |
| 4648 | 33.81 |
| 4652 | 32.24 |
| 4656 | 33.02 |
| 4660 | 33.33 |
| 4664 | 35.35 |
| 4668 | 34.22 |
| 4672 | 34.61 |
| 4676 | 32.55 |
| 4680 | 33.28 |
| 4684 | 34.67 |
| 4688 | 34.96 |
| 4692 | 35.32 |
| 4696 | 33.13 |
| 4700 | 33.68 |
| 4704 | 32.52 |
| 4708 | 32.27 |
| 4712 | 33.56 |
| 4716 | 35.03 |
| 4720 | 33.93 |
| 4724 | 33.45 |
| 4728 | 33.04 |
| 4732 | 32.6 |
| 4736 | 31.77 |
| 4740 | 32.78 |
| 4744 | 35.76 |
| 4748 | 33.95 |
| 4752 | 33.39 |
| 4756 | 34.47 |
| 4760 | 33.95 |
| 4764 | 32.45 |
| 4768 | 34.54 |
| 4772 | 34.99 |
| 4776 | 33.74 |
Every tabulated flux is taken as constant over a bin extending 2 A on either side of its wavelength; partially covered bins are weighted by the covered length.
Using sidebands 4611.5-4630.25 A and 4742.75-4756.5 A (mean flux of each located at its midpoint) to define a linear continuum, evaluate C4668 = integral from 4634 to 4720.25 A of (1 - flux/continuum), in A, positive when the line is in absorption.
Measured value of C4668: 1.2 A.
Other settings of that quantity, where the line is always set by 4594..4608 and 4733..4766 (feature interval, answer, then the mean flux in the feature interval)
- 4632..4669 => 0.0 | 34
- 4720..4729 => 0.1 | 33.4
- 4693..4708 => 0.3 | 33.1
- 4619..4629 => -0.1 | 34.6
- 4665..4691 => -0.2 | 34.1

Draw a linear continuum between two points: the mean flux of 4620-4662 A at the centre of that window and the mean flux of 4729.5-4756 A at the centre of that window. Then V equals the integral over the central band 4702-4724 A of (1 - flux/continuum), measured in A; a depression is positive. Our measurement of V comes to 0.1 A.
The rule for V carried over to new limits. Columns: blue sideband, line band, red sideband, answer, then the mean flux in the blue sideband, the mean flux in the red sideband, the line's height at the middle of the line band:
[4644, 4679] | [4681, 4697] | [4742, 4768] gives -0.38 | 33.6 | 34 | 33.7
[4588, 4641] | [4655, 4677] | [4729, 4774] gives 0.11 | 34.4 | 33.7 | 34.1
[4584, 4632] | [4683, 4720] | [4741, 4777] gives 0.28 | 34.2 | 34.1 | 34.1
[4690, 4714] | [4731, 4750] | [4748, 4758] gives 0.22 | 33.4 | 33.9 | 33.8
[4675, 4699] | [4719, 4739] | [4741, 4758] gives 0.77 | 34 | 34.3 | 34.2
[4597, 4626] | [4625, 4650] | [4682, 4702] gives -0.03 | 34.4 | 34.4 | 34.4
